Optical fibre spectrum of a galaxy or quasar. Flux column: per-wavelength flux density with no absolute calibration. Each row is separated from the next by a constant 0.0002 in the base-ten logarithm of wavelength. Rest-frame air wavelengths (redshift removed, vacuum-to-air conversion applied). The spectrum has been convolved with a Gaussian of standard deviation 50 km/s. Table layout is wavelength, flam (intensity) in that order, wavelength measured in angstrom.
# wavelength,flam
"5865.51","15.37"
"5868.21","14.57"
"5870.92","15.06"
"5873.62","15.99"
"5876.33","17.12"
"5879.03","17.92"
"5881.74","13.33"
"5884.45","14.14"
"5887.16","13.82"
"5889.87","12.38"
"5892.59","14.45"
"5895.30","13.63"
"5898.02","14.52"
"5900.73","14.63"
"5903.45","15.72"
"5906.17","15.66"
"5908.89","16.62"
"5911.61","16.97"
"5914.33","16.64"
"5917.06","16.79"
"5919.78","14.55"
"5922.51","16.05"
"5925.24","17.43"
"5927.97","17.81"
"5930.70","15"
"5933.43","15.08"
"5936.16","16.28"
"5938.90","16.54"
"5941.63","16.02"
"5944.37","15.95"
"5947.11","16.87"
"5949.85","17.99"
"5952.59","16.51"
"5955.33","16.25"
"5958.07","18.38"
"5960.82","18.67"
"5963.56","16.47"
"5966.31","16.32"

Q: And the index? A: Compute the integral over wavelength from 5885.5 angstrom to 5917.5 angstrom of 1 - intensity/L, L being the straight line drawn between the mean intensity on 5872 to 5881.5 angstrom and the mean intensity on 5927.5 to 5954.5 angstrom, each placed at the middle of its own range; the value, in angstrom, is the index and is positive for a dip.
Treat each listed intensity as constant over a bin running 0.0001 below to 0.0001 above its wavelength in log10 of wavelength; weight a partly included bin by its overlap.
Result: 2.7 angstrom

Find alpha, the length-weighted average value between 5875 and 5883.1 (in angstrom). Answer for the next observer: 16.1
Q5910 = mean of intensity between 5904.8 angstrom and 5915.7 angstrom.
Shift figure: 16.5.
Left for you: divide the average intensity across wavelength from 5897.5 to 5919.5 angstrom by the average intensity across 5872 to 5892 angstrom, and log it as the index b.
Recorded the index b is 1.07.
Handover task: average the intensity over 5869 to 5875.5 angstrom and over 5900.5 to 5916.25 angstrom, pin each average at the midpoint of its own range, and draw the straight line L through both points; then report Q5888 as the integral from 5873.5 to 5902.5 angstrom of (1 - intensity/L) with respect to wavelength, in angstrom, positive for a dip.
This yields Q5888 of 2.1 angstrom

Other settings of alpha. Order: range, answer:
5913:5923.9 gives 16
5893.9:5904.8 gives 14.6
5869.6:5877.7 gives 16.1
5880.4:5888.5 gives 13.8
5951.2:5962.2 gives 17.5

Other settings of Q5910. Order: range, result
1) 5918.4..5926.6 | 16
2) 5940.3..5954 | 16.7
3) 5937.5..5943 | 16.3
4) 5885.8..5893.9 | 13.5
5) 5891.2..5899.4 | 14.2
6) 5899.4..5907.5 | 15.3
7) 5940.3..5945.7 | 16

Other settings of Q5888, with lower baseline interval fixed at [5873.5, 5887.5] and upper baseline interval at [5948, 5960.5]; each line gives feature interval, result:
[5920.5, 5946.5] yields 0.95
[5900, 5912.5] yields 0.14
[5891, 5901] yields 1.03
